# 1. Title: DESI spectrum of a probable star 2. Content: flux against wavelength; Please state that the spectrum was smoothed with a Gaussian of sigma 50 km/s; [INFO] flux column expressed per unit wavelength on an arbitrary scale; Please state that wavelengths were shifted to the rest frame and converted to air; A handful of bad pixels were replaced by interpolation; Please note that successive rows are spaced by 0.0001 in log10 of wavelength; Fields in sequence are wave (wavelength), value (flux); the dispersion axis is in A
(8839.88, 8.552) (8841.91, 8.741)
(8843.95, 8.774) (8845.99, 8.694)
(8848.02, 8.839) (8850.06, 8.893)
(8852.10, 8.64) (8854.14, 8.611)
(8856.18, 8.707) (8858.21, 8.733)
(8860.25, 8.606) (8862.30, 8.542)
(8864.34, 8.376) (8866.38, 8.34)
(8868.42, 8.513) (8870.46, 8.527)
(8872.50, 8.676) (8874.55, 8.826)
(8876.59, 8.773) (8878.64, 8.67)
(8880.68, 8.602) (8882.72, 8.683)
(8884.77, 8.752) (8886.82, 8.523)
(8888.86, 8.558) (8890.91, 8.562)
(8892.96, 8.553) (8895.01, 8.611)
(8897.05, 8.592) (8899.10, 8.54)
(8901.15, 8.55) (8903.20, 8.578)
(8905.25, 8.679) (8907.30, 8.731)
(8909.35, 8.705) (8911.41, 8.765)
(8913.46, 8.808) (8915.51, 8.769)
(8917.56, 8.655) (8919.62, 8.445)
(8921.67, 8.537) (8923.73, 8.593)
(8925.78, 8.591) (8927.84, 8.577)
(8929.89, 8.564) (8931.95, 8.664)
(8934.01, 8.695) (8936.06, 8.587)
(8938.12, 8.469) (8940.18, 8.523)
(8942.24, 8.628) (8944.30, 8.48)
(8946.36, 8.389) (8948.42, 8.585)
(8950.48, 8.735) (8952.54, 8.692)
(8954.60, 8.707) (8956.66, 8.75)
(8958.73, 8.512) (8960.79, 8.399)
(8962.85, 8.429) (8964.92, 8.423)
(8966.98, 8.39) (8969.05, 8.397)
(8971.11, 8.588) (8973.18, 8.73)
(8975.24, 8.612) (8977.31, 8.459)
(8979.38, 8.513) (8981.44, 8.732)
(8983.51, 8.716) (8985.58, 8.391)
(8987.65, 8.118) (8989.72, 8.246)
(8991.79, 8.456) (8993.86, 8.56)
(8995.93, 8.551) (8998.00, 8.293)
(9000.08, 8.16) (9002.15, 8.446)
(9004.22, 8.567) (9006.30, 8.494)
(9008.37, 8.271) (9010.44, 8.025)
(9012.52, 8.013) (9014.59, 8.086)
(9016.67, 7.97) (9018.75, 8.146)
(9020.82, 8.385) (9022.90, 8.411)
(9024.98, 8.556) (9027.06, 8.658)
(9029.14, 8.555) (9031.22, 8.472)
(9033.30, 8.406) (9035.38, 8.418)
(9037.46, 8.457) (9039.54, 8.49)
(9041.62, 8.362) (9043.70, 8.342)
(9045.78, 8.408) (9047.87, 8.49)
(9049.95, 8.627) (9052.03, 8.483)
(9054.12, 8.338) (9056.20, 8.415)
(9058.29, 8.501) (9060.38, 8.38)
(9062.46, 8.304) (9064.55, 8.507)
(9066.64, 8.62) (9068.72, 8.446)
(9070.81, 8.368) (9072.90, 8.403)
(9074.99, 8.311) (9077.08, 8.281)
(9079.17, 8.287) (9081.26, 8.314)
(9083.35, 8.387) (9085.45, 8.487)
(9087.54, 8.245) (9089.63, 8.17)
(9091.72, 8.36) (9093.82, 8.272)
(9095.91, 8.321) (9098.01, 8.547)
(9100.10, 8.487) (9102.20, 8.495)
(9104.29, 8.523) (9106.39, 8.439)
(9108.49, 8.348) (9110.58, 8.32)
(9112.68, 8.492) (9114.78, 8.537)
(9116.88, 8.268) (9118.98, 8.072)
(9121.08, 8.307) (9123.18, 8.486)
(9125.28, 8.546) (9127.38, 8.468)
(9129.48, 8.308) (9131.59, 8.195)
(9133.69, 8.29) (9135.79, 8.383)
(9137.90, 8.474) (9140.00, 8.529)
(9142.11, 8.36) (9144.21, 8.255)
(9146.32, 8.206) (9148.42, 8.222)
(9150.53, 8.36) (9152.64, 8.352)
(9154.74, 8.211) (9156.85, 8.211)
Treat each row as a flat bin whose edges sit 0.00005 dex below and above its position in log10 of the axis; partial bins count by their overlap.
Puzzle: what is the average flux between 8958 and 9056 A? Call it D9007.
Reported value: 8.42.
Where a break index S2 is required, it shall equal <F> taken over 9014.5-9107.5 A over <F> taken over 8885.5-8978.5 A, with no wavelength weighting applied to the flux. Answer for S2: 1.0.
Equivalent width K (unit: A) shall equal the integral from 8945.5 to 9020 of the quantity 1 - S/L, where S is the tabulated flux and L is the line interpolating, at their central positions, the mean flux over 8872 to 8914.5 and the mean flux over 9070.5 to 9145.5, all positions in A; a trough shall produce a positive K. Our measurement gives 0.90 A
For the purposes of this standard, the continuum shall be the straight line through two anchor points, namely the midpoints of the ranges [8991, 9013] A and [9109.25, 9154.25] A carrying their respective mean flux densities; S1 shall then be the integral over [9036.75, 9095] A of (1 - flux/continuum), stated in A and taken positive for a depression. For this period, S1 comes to -0.28 A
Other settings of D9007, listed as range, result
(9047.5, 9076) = 8.44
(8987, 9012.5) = 8.34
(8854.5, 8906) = 8.6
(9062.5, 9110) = 8.39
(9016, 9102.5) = 8.4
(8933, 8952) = 8.57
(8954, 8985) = 8.55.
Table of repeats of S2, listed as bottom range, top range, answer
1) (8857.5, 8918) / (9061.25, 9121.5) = 0.97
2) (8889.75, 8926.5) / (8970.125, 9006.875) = 0.98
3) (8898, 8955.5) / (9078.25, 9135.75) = 0.97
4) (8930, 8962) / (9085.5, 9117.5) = 0.98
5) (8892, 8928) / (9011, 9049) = 0.97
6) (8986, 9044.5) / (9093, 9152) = 1.00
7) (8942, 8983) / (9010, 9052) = 0.98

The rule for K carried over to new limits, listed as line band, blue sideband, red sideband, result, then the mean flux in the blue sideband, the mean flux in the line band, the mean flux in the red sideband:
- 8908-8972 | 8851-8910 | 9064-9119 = -0.3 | 8.61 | 8.58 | 8.39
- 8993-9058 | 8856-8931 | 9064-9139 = 0.6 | 8.62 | 8.38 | 8.38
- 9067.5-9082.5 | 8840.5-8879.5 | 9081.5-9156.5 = 0.1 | 8.66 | 8.35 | 8.36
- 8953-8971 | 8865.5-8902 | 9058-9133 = 0.0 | 8.61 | 8.51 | 8.38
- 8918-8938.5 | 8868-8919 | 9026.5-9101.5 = 0.1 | 8.65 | 8.58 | 8.41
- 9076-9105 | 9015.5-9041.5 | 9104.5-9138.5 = 0.1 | 8.41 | 8.37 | 8.37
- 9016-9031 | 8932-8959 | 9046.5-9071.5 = 0.2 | 8.6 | 8.4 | 8.46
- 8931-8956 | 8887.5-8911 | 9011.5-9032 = -0.3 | 8.61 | 8.6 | 8.32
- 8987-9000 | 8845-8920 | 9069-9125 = 0.2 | 8.64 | 8.36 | 8.37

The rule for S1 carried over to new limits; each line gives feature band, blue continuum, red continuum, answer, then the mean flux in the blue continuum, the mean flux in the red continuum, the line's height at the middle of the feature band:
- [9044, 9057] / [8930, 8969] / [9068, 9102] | -0.1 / 8.55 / 8.36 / 8.41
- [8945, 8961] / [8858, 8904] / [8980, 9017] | -0.3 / 8.59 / 8.35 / 8.44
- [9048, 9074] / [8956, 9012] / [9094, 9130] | -0.1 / 8.45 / 8.41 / 8.42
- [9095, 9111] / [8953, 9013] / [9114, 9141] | -0.1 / 8.45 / 8.37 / 8.39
